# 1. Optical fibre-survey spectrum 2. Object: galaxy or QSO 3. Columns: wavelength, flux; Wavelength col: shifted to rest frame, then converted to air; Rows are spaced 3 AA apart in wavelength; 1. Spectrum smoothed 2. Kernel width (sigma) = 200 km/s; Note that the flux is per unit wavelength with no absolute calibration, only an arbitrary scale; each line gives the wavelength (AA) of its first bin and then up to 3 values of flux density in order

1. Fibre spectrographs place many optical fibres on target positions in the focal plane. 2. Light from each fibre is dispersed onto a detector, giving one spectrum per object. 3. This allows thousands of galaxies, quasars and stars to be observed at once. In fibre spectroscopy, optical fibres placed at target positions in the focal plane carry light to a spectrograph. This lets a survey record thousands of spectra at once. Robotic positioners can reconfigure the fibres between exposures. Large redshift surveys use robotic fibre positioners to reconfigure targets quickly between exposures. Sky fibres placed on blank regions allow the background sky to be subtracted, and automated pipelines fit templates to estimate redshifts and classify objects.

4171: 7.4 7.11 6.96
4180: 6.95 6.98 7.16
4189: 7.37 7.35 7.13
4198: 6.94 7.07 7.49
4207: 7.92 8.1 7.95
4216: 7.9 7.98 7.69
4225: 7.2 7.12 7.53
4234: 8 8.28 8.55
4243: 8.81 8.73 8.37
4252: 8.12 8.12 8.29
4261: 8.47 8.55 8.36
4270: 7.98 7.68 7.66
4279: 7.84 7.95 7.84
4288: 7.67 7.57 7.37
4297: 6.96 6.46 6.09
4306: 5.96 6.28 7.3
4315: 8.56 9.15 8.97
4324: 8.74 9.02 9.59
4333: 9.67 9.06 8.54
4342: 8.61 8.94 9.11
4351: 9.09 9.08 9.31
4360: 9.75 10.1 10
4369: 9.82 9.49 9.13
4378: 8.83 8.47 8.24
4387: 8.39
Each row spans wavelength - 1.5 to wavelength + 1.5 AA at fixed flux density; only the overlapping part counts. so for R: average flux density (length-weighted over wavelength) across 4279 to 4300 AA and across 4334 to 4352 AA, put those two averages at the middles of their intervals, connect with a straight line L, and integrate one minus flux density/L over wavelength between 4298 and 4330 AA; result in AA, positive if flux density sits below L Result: 1.7 AA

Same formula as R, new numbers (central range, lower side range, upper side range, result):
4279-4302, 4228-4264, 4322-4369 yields 3.4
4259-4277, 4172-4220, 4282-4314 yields -2.5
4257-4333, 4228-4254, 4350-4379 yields 7.7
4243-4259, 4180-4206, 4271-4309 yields -2.6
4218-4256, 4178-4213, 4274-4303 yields -3.4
